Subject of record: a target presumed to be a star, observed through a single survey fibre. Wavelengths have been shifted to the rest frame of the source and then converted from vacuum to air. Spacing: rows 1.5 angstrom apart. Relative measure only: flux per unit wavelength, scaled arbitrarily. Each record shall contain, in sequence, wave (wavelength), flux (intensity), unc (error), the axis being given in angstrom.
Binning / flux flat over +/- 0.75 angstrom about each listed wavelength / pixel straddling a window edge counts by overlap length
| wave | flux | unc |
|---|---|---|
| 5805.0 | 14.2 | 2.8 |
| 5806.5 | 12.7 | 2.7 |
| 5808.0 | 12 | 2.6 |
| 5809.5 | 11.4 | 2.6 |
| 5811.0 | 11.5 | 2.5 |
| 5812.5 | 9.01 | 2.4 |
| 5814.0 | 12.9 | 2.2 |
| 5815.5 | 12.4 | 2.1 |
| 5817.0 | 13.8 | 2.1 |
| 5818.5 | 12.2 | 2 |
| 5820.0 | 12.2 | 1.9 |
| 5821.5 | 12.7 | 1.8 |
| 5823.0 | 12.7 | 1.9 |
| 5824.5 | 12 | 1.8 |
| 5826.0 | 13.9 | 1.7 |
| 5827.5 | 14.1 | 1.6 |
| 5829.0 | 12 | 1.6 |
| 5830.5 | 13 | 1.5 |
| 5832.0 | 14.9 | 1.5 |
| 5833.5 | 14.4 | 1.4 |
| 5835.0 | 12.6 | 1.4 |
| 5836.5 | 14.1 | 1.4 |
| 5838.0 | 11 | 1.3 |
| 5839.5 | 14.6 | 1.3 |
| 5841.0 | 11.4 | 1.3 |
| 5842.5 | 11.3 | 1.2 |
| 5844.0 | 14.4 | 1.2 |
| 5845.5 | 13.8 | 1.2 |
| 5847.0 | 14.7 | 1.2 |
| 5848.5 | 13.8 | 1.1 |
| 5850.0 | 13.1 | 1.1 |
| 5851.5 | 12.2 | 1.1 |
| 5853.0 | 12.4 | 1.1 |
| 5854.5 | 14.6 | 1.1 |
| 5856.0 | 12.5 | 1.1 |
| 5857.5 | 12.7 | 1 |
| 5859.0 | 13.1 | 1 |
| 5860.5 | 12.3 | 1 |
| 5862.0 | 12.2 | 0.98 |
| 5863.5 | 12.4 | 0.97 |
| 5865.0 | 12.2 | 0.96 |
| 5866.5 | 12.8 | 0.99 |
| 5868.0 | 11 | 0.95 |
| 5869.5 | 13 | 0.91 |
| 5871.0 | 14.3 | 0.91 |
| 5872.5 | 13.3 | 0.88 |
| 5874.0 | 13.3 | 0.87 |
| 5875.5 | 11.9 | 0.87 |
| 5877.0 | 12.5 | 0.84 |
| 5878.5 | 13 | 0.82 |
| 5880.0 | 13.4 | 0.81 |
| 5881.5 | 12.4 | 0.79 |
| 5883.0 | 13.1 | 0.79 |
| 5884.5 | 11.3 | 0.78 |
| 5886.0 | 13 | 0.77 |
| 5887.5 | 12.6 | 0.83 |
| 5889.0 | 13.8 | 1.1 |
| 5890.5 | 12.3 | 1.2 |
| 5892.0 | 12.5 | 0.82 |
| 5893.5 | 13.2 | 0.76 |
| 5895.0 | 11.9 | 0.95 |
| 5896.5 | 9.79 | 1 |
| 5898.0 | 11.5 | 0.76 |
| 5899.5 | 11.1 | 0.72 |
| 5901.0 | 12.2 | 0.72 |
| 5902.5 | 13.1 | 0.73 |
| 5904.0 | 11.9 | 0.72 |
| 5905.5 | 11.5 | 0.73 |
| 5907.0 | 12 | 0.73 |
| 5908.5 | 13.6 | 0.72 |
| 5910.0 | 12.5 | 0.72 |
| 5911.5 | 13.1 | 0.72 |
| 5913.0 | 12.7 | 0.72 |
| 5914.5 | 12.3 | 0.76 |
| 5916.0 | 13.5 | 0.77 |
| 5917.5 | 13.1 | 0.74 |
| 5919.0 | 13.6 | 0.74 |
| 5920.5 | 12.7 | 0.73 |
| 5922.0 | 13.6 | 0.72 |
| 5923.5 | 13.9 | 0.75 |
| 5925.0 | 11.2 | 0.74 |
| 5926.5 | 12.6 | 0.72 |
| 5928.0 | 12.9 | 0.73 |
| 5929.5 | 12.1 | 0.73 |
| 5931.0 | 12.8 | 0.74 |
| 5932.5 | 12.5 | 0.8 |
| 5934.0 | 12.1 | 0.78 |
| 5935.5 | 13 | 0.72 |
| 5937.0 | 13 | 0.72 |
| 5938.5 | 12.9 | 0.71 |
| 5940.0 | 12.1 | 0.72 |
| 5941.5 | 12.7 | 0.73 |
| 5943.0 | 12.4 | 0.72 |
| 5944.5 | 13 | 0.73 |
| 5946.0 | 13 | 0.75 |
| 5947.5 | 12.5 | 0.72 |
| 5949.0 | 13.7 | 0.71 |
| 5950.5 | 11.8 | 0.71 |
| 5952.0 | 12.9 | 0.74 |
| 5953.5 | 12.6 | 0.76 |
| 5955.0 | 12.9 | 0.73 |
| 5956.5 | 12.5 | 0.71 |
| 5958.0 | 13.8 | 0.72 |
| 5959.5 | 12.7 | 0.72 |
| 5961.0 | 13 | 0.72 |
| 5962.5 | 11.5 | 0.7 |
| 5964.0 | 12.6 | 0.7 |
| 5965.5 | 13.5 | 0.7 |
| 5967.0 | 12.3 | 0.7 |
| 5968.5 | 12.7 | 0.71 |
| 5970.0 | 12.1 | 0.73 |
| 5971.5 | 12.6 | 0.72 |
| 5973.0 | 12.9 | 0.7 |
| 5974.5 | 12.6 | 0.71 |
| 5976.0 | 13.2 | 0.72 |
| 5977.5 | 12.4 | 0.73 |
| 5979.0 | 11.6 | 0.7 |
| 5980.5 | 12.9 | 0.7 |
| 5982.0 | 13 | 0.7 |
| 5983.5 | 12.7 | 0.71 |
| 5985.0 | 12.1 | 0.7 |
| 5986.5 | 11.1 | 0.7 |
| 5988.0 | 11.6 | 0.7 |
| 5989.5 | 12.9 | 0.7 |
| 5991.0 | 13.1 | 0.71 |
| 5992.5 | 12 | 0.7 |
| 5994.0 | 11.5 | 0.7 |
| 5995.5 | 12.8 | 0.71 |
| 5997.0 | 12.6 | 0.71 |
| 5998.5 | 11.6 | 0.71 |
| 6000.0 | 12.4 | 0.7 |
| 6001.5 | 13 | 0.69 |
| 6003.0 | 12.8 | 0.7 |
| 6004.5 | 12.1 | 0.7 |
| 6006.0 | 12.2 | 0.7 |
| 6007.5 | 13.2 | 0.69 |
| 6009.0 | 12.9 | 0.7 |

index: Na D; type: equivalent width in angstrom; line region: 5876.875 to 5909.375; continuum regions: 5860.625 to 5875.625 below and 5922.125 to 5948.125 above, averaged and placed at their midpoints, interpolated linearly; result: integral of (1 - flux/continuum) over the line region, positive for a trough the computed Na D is 0.8 angstrom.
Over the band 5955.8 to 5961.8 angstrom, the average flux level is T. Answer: 13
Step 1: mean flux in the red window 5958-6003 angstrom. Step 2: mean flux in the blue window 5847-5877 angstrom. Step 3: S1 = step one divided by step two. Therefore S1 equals 0.97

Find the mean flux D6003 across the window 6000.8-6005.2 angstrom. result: 12.6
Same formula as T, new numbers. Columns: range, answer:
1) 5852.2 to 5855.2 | 13.5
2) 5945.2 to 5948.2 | 12.8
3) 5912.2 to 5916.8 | 12.8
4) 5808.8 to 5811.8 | 11.4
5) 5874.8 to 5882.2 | 12.6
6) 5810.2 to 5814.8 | 11.2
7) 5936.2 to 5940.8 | 12.7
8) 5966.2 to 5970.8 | 12.4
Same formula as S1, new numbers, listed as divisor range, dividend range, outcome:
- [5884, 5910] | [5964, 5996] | 1.02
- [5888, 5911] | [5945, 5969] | 1.04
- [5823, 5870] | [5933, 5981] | 0.98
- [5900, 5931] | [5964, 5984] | 1.00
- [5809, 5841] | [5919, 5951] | 1.00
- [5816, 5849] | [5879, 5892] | 0.97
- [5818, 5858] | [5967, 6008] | 0.95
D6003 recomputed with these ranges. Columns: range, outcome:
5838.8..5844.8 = 12.9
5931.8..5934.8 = 12.3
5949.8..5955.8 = 12.6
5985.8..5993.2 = 12.1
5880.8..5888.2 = 12.5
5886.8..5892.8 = 12.8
